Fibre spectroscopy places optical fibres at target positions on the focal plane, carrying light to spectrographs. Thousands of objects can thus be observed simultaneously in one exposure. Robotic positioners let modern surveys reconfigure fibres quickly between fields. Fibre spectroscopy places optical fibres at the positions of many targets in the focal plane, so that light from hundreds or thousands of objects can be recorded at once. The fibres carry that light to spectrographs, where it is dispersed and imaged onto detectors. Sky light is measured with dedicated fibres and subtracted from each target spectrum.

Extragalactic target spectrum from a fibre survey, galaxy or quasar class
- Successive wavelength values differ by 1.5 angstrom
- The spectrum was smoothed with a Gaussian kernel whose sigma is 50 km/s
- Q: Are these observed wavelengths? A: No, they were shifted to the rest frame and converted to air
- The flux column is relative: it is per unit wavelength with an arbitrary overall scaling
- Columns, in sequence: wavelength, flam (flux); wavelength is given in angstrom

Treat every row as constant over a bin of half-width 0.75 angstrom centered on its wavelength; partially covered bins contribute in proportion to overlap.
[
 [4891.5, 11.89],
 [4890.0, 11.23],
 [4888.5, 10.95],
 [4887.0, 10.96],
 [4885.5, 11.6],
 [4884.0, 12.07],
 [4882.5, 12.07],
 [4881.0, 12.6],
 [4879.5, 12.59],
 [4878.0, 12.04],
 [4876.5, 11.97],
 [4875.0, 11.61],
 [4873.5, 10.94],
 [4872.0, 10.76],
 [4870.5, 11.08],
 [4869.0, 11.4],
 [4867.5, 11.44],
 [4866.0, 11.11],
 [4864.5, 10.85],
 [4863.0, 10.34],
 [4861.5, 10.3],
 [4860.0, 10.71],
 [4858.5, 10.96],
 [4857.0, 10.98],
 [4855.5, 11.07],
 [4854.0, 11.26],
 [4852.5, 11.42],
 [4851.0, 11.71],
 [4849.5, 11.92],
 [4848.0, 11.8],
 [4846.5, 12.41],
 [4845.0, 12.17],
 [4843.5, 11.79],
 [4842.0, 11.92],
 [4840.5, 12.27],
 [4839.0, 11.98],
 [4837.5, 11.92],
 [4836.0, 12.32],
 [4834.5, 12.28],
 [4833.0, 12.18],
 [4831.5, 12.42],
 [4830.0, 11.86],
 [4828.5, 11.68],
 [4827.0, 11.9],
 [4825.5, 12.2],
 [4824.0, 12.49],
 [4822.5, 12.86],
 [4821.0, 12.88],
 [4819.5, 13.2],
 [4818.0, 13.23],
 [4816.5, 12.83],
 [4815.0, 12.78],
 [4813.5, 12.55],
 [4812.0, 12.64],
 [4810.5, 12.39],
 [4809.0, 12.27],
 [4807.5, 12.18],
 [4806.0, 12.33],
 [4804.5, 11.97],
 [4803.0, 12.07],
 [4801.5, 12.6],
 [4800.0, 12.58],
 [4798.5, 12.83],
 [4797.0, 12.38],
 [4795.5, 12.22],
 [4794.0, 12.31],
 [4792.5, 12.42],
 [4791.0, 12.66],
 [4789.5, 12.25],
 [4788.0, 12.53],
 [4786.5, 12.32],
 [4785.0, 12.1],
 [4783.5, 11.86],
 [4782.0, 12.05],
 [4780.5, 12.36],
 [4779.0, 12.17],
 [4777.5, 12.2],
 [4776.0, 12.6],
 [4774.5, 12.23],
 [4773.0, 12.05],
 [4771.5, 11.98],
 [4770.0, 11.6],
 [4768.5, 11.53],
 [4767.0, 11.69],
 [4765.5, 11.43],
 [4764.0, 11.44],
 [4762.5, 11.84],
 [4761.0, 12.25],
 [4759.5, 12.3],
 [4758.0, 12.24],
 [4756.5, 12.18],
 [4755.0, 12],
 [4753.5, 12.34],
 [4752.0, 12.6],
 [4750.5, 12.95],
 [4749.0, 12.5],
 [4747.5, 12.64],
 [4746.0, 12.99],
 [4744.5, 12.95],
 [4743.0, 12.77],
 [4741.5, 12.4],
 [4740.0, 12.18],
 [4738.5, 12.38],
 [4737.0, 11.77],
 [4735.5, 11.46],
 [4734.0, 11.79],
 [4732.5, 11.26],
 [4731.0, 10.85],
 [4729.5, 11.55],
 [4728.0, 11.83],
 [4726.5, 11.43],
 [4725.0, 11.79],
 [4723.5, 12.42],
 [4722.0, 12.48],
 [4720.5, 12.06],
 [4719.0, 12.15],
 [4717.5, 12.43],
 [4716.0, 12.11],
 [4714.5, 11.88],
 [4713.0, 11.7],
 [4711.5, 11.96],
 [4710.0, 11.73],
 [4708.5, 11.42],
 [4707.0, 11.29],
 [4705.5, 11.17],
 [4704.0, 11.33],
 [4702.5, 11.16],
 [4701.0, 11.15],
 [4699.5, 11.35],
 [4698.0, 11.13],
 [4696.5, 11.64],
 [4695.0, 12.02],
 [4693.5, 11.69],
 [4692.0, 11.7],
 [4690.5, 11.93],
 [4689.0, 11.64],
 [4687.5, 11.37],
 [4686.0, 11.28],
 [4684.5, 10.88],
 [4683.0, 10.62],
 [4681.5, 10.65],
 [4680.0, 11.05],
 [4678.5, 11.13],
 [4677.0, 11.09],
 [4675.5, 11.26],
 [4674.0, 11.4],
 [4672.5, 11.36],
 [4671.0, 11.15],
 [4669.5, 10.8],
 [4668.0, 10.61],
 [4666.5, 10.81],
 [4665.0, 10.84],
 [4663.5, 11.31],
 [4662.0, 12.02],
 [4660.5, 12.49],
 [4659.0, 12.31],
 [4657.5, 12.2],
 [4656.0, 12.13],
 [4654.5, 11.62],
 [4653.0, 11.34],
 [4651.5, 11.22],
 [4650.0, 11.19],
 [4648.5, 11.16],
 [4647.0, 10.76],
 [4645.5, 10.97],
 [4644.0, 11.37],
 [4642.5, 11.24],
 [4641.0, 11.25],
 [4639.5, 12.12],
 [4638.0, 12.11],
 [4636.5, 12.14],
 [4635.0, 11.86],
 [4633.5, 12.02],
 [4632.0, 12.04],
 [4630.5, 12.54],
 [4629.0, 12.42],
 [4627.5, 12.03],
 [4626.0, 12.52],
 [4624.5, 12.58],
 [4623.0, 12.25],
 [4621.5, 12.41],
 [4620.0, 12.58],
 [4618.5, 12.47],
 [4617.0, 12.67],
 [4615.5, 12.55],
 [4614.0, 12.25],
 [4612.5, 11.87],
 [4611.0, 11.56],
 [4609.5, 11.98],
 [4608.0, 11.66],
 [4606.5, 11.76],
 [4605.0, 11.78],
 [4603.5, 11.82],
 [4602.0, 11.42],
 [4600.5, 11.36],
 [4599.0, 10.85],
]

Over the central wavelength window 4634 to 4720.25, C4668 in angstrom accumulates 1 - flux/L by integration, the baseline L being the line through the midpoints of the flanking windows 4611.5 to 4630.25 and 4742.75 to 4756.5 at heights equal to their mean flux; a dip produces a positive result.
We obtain 6.9 angstrom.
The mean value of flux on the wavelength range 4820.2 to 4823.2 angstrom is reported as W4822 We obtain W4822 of 12.9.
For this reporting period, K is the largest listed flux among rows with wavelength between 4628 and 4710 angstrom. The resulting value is 12.54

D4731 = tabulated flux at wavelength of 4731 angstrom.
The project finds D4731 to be 10.85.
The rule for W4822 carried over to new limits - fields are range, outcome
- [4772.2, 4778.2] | 12.3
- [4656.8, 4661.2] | 12.3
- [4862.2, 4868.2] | 10.9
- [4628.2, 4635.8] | 12.2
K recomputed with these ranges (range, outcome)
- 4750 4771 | 12.95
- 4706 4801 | 12.99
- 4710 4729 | 12.48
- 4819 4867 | 13.2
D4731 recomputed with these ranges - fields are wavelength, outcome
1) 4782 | 12.05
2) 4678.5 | 11.13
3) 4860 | 10.71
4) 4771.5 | 11.98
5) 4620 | 12.58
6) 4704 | 11.33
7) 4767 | 11.69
